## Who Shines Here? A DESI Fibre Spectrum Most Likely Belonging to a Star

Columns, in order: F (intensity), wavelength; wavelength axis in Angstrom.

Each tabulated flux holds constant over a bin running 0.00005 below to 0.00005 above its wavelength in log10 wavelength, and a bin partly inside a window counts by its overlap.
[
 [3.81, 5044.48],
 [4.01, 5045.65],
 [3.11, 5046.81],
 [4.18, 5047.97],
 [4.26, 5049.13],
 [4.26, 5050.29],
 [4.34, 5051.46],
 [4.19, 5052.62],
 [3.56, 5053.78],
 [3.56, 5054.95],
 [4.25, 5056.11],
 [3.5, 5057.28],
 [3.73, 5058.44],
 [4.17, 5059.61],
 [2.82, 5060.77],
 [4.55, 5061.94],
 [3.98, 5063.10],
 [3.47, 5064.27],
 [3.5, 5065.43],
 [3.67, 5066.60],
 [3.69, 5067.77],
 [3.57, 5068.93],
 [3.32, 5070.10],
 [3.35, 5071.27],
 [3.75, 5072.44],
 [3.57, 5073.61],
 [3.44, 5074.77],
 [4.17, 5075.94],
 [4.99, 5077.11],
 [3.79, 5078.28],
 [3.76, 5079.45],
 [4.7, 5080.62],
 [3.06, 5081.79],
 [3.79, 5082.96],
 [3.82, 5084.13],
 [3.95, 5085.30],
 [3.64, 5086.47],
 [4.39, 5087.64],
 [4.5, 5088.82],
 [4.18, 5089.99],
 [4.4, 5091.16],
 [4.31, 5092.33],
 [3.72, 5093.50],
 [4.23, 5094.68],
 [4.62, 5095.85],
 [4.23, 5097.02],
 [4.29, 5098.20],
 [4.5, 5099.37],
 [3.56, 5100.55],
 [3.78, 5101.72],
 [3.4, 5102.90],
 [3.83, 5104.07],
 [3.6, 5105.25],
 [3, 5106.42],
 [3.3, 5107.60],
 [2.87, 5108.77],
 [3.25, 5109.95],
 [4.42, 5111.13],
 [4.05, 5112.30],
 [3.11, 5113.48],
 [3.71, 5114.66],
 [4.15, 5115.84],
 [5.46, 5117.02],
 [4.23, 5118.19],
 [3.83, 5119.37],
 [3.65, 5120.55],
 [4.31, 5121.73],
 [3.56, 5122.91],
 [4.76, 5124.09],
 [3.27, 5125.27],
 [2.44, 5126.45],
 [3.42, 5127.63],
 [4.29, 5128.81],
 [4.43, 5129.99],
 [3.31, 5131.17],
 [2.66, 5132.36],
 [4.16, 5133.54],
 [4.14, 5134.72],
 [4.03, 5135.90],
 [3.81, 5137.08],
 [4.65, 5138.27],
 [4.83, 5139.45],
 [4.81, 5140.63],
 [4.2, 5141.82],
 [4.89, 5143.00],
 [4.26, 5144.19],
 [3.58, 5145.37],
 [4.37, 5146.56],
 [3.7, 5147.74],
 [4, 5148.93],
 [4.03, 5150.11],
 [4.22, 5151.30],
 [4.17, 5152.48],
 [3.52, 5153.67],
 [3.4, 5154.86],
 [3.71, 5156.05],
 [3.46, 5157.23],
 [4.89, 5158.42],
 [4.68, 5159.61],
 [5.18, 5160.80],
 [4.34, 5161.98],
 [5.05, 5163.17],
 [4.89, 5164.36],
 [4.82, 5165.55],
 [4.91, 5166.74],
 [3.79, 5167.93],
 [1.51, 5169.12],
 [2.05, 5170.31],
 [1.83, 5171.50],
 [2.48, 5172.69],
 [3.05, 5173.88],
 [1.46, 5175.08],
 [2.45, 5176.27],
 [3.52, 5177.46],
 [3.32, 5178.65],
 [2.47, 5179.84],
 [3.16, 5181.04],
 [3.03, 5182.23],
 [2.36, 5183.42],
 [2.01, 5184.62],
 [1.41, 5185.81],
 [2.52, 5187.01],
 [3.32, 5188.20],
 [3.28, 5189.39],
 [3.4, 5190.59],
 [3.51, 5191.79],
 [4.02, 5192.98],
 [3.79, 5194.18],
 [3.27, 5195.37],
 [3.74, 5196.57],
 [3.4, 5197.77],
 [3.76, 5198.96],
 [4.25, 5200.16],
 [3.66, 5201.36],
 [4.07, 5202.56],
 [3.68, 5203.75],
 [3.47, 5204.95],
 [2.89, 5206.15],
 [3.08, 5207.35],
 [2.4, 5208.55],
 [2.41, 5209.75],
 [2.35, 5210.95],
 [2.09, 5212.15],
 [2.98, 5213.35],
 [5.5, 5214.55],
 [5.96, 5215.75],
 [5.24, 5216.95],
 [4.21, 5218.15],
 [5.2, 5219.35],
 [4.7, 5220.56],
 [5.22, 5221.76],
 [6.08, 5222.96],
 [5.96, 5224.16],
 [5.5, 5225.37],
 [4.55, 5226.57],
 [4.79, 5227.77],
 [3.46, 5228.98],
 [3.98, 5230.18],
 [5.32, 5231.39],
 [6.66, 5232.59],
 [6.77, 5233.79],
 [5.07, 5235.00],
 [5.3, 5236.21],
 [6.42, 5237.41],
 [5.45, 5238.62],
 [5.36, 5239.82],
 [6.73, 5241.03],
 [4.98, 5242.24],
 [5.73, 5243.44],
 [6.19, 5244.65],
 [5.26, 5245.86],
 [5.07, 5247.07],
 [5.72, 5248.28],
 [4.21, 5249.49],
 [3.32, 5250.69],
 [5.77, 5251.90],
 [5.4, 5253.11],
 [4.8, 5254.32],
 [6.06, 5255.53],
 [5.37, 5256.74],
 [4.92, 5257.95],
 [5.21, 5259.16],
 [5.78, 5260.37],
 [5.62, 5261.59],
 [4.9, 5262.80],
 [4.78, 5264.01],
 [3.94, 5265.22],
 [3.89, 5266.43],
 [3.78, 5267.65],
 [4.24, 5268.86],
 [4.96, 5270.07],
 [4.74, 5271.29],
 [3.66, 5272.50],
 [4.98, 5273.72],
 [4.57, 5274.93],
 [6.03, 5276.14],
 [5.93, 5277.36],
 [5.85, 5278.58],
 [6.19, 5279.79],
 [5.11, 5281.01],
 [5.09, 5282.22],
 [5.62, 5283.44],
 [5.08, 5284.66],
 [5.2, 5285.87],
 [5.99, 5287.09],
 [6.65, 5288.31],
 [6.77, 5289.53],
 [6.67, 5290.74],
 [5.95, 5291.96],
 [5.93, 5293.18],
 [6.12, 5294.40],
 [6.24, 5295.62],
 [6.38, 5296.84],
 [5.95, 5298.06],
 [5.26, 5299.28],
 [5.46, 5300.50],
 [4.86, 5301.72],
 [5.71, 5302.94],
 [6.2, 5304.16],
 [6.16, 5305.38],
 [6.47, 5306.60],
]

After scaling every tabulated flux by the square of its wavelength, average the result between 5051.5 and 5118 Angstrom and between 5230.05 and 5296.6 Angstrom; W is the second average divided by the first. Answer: 1.49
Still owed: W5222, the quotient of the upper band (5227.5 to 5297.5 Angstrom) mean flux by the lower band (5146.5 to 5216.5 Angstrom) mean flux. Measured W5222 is 1.55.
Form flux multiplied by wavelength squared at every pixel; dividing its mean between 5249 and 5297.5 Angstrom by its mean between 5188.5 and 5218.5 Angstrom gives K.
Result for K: 1.51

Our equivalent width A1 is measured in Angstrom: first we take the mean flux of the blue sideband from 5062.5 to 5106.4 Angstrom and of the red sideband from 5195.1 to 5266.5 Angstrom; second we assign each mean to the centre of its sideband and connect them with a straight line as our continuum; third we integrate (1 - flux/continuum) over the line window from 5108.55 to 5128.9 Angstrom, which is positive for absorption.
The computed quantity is 1.29 Angstrom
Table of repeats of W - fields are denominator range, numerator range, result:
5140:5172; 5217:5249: 1.38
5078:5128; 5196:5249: 1.26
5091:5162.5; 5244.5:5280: 1.33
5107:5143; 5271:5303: 1.53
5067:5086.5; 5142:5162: 1.12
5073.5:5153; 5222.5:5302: 1.43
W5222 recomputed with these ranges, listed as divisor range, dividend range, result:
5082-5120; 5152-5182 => 0.89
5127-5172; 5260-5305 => 1.35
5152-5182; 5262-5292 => 1.48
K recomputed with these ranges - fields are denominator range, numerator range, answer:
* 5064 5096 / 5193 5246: 1.23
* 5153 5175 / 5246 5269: 1.37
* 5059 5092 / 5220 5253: 1.47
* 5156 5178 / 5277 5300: 1.73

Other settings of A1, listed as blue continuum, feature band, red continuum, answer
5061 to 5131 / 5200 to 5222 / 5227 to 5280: 4.48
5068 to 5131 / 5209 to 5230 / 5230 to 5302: 2.20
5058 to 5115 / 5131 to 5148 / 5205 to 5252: 0.28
